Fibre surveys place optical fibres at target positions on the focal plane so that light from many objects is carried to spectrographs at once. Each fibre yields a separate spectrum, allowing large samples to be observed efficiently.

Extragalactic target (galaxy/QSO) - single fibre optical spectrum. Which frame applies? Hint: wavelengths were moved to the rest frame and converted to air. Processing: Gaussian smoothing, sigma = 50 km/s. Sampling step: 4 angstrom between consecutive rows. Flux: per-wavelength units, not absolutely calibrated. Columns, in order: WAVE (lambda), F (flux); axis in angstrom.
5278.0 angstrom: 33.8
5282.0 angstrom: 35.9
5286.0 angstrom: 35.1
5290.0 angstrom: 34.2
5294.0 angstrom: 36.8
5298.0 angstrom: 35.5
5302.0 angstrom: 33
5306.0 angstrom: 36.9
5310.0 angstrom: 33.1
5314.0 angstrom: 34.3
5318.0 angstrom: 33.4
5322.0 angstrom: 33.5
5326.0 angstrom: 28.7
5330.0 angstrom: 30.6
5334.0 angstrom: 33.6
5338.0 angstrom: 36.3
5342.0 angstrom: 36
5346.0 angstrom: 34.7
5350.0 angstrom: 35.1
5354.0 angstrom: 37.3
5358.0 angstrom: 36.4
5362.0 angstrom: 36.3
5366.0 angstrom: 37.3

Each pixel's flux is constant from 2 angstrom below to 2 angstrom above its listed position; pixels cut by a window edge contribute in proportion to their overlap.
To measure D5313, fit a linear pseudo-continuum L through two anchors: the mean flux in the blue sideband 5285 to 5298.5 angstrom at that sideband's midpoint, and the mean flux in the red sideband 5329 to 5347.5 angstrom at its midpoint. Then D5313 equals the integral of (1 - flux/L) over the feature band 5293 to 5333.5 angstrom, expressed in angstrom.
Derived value 1.7 angstrom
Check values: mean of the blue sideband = 35.4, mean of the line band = 33.5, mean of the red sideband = 34.4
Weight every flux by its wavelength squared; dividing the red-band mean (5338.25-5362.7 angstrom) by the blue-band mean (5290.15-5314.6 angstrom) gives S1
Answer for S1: 1.0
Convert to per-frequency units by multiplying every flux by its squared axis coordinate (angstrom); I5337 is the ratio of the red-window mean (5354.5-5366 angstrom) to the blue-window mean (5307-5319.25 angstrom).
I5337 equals 1.10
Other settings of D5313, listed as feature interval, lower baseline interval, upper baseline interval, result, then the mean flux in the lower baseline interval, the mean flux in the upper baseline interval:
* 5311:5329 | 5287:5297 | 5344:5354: 1.5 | 35.5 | 35.4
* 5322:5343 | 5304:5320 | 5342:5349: 1.2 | 34.4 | 35.1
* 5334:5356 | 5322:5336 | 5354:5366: -1.1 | 31.3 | 36.7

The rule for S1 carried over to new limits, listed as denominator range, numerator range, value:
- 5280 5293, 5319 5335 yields 0.91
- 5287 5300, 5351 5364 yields 1.06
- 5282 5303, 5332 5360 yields 1.04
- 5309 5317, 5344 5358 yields 1.08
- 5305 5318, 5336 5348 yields 1.05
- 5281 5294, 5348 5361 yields 1.05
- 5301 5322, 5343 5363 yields 1.07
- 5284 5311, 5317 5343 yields 0.96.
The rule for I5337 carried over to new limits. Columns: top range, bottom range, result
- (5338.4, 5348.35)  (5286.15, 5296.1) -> 1.02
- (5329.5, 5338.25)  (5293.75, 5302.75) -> 0.97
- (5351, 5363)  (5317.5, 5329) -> 1.17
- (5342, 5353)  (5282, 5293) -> 1.03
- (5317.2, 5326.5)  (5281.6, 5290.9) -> 0.93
